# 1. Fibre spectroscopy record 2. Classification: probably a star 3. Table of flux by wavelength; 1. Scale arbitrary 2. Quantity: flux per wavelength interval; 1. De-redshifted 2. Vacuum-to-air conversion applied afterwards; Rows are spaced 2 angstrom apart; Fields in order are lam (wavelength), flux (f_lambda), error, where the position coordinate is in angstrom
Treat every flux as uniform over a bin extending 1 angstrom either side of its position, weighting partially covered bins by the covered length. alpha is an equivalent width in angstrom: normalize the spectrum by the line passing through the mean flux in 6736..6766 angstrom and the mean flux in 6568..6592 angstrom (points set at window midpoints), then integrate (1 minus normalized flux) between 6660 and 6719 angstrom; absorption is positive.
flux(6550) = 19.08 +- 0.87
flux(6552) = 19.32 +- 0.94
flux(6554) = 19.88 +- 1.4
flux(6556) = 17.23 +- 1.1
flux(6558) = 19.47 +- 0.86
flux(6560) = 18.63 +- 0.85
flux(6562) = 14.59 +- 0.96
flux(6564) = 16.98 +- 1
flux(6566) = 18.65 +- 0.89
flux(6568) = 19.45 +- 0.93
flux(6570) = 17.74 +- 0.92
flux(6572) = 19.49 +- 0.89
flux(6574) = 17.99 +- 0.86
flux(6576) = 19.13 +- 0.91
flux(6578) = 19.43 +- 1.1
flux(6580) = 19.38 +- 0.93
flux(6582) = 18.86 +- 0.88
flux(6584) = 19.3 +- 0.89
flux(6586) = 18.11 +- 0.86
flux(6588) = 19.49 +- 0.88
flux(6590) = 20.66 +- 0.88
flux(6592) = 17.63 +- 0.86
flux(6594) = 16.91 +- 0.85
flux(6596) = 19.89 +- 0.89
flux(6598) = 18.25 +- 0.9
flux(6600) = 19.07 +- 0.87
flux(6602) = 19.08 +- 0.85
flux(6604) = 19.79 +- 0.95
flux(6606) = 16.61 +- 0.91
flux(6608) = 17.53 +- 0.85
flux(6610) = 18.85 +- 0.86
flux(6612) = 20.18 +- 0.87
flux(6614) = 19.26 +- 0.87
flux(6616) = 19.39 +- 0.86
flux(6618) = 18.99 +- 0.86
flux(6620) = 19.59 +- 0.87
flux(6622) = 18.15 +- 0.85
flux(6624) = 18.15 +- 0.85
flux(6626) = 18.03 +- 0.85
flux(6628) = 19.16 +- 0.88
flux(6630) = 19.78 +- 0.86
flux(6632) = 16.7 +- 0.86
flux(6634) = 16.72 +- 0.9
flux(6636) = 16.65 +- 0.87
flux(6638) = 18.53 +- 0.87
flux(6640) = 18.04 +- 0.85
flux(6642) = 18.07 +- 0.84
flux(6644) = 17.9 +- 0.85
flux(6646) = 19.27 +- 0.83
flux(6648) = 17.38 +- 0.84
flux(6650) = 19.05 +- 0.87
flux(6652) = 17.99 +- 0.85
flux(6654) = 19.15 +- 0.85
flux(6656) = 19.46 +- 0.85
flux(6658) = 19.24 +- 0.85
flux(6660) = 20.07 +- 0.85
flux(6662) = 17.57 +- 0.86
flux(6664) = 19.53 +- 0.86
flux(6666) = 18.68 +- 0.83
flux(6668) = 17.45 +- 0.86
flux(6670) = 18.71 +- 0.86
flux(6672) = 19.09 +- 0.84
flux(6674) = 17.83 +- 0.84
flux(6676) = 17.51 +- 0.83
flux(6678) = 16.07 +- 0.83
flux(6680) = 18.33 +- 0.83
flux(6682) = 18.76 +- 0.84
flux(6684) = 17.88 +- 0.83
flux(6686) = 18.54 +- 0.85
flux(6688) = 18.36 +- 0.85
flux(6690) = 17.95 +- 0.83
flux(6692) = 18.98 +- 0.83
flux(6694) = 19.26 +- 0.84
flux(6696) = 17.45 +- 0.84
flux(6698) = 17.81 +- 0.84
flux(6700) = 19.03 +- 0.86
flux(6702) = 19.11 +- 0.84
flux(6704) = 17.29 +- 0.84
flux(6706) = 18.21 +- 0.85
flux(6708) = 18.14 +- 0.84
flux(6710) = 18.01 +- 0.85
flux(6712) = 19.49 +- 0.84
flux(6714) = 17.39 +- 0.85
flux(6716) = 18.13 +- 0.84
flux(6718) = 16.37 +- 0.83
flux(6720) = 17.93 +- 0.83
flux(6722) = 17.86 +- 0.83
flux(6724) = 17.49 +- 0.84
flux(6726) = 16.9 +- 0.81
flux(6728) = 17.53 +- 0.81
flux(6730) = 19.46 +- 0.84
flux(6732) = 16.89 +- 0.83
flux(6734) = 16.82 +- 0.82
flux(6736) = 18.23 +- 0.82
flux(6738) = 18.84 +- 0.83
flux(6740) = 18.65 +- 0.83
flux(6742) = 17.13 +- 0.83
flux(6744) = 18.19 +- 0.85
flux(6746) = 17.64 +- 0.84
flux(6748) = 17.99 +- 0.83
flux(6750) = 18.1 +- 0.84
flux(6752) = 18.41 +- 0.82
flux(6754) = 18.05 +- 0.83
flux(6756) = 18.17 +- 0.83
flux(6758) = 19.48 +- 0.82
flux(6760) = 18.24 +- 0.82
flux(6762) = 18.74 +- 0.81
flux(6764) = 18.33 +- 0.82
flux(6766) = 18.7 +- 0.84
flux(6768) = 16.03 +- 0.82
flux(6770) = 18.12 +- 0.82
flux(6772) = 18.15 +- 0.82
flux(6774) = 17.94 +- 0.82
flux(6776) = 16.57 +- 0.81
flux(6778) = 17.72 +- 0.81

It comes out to 1.1 angstrom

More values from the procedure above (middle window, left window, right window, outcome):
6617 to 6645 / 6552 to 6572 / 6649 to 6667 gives 0.9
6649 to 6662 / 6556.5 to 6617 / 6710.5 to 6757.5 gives -0.5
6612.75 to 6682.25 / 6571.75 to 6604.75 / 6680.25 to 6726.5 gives 0.4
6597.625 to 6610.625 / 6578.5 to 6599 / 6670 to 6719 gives 0.2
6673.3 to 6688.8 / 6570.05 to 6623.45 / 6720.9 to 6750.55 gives 0.3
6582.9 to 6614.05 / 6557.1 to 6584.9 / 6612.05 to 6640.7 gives -0.5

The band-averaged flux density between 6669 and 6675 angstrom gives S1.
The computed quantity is 18.5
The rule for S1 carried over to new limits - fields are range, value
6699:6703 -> 19.1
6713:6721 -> 17.5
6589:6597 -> 18.8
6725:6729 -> 17.2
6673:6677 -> 17.7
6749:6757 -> 18.2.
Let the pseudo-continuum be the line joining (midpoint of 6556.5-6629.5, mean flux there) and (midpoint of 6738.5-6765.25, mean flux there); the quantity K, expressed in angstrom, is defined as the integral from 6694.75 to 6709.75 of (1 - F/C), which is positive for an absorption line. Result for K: 0.2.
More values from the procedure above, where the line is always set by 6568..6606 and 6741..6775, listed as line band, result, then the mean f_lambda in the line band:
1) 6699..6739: 0.7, 18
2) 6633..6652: 0.7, 18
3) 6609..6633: -0.2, 18.9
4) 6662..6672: 0.0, 18.5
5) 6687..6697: 0.0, 18.4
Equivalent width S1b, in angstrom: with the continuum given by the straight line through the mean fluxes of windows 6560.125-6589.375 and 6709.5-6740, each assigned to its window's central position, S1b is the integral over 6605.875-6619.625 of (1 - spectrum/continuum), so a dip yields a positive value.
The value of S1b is -0.39 angstrom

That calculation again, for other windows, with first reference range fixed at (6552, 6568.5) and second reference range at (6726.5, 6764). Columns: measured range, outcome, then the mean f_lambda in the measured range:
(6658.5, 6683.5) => -0.2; 18.3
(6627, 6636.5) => 0.1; 17.9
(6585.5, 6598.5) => -0.4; 18.7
